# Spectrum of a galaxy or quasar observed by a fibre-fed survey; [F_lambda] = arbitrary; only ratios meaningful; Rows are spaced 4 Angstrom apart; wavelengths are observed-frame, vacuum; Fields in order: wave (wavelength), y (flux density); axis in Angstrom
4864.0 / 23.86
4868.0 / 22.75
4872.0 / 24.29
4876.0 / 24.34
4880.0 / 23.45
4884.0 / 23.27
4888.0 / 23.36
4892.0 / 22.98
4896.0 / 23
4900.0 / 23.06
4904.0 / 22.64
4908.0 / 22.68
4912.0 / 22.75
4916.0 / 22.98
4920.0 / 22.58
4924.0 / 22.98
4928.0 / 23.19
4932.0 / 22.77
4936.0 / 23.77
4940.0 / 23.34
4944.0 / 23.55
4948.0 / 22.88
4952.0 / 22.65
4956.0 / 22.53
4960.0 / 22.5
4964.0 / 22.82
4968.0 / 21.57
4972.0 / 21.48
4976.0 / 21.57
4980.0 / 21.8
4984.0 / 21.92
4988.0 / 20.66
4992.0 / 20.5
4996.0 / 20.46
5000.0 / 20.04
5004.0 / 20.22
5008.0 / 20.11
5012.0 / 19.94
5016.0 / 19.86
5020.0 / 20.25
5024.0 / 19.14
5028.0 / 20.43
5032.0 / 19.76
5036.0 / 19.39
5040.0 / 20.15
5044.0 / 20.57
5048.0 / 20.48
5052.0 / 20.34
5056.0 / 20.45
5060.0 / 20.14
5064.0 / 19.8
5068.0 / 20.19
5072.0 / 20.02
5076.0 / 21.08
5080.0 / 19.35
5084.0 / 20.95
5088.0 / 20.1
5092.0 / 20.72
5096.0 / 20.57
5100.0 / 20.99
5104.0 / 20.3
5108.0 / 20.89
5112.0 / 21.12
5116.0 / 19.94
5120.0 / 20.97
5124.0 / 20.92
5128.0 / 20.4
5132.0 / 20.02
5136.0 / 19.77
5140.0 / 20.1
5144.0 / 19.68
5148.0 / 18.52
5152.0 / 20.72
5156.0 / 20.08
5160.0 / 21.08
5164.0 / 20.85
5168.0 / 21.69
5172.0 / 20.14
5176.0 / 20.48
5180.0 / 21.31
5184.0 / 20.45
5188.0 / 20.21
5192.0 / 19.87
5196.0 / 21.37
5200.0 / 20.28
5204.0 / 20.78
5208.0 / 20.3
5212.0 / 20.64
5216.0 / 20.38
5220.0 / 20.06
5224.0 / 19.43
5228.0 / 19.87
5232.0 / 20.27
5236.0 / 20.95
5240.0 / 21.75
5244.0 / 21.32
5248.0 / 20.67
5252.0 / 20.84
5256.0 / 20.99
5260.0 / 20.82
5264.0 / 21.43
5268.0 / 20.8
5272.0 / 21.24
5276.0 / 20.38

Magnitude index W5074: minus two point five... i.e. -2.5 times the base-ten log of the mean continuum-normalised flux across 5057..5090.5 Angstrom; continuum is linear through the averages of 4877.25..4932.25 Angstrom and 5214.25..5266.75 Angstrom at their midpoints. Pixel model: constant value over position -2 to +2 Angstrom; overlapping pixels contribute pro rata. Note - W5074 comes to 0.08 mag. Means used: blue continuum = 23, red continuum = 20.7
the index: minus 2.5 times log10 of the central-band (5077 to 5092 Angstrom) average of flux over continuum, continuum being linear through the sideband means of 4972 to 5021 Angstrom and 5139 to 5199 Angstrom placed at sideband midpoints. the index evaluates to 0.01 mag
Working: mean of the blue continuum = 20.7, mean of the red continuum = 20.4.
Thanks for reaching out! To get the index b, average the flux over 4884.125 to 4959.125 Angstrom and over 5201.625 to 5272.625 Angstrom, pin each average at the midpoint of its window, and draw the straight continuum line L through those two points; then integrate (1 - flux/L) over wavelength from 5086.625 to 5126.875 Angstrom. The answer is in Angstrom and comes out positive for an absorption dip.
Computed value 1.8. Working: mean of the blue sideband 23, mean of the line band 20.7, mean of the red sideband 20.7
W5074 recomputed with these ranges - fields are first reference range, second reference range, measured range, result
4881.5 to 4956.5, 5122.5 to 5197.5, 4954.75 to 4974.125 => 0.02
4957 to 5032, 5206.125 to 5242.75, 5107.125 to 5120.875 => 0.00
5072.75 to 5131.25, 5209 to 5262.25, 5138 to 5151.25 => 0.06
